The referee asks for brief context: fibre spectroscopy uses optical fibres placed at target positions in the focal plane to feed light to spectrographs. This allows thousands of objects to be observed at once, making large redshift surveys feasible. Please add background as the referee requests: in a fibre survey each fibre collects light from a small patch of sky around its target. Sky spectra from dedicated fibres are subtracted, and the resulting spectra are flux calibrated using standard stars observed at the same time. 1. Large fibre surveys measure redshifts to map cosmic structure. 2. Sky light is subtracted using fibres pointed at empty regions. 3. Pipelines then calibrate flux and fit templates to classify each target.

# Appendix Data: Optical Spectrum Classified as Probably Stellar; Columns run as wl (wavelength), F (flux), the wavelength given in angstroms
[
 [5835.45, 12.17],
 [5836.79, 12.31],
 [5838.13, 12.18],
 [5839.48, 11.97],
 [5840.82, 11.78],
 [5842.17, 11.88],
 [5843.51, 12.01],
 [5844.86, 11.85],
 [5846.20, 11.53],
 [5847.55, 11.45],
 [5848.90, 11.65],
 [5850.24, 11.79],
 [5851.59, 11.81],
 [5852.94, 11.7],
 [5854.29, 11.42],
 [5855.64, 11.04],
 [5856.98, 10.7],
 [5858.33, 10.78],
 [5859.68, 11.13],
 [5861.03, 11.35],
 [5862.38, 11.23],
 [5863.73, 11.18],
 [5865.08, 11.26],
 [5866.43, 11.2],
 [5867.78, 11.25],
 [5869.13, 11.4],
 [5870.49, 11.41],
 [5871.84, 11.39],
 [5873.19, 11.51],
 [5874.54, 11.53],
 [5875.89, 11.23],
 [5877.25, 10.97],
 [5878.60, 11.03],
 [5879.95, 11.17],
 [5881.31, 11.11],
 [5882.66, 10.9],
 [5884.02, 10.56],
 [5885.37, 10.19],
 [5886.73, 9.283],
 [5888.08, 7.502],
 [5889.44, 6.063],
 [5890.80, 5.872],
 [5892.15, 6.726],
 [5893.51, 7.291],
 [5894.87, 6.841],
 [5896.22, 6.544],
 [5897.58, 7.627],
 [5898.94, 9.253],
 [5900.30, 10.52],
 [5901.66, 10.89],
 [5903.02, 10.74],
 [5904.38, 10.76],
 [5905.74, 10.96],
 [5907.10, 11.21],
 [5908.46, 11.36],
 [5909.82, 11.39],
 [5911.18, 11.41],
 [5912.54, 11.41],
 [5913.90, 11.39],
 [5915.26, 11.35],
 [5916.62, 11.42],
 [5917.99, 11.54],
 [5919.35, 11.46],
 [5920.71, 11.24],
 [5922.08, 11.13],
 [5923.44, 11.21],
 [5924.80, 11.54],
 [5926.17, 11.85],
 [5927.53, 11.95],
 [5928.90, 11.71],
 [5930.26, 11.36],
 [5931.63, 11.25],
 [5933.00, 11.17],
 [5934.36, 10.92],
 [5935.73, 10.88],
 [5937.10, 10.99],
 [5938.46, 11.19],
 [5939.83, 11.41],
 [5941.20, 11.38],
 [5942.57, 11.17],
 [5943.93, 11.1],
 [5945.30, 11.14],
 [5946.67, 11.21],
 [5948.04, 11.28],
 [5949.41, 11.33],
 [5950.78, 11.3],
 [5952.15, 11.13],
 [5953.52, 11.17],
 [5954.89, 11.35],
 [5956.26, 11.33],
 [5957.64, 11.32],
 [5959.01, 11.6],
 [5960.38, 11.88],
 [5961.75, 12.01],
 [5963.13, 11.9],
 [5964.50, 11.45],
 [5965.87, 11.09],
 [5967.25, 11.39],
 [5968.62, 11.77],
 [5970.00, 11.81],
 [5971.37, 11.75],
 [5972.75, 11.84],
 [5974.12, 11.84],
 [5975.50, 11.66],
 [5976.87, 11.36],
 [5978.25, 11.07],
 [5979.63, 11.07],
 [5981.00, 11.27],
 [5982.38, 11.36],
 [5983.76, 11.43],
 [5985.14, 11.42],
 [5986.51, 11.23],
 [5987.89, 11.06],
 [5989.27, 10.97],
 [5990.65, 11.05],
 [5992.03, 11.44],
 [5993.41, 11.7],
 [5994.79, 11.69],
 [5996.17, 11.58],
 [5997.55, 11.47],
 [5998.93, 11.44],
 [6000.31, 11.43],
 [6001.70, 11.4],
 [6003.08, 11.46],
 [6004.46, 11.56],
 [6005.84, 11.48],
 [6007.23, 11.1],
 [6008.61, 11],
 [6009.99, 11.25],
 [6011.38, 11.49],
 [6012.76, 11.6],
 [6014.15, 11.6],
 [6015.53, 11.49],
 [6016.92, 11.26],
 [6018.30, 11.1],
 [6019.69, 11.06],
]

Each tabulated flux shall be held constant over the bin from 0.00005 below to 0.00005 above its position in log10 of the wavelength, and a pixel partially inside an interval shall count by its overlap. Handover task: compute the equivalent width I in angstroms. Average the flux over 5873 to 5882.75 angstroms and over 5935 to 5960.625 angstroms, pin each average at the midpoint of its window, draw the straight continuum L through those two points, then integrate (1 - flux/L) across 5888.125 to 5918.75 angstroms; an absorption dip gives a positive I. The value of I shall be 4.3 angstroms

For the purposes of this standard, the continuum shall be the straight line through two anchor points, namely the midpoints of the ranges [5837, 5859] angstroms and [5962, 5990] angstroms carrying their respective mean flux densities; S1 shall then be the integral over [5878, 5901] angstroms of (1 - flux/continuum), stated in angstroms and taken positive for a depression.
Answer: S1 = 5.6 angstroms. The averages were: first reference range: 11.6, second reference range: 11.4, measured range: 8.73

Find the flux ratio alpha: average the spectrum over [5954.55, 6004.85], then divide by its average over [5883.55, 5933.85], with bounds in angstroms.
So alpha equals 1.1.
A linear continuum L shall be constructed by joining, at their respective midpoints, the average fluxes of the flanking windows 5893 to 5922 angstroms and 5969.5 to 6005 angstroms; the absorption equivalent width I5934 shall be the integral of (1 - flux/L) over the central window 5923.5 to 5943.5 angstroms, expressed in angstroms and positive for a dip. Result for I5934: -1.2 angstroms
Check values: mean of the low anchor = 10.3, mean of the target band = 11.3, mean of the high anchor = 11.4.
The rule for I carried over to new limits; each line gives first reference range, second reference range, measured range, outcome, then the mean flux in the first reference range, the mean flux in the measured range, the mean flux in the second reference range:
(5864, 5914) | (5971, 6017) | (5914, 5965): -3.1 angstroms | 10.1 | 11.4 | 11.4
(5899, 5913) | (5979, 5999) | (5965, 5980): -0.3 angstroms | 11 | 11.5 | 11.3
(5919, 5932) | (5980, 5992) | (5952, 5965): -0.2 angstroms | 11.5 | 11.5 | 11.2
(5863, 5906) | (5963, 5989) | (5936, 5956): -0.5 angstroms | 9.87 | 11.2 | 11.4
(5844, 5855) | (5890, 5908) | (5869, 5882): -1.4 angstroms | 11.6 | 11.3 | 8.88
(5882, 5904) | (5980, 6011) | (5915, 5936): -4.3 angstroms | 8.58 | 11.4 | 11.4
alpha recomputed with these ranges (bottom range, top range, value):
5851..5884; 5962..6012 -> 1.02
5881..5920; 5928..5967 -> 1.16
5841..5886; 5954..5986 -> 1.02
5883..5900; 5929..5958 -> 1.41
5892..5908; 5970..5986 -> 1.24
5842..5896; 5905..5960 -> 1.08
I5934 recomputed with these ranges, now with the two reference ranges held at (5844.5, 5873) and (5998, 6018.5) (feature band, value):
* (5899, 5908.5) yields 0.5 angstroms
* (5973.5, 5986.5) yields 0.0 angstroms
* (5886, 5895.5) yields 3.6 angstroms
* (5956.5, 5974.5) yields -0.4 angstroms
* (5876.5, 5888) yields 0.9 angstroms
